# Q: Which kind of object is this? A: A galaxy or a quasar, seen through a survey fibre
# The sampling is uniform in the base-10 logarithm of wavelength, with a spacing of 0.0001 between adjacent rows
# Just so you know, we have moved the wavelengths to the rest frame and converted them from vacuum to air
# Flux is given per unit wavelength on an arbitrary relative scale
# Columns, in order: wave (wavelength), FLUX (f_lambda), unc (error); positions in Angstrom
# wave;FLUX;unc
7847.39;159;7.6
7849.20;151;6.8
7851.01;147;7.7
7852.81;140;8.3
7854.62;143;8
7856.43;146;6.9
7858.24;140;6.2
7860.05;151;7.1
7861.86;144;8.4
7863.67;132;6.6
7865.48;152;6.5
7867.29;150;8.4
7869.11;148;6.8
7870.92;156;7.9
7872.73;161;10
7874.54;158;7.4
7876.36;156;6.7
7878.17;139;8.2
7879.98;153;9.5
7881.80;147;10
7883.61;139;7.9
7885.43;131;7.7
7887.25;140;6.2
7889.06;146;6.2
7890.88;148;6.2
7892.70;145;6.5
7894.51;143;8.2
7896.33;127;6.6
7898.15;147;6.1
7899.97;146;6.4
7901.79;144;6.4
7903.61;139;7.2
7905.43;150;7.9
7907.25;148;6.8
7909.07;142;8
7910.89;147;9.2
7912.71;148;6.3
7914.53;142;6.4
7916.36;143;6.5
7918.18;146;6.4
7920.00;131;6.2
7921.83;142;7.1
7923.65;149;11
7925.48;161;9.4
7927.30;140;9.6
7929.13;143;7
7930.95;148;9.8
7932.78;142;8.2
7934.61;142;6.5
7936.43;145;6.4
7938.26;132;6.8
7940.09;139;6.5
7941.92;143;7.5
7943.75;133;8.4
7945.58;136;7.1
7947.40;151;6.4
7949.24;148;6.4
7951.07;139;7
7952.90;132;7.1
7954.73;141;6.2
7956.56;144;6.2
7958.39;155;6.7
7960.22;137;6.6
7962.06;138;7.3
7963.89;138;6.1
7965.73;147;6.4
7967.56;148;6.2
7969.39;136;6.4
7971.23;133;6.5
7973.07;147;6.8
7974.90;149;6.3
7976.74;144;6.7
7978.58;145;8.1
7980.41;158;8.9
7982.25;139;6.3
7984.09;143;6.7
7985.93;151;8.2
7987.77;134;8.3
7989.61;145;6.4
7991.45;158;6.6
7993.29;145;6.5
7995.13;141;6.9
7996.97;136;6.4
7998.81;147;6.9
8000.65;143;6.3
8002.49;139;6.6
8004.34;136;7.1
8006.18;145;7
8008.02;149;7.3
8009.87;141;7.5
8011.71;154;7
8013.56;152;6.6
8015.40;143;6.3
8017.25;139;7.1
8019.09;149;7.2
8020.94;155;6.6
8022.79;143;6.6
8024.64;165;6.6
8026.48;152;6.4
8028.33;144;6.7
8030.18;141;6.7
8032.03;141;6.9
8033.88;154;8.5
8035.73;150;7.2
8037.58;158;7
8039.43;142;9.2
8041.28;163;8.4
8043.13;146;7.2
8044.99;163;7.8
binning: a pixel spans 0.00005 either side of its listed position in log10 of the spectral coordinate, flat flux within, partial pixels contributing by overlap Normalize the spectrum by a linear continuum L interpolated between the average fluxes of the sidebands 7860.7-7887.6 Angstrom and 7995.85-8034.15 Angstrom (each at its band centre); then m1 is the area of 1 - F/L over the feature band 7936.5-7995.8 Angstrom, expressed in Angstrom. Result 1.4 Angstrom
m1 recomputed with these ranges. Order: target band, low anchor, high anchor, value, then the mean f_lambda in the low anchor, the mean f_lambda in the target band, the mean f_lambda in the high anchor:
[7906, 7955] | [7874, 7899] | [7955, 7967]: 0.3 Angstrom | 144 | 143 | 143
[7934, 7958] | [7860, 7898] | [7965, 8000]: 0.7 Angstrom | 146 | 141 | 145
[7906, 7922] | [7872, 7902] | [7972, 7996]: 0.2 Angstrom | 145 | 143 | 146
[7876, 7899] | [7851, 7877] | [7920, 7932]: 0.7 Angstrom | 148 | 143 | 146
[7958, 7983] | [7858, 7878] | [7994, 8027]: 0.6 Angstrom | 150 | 144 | 146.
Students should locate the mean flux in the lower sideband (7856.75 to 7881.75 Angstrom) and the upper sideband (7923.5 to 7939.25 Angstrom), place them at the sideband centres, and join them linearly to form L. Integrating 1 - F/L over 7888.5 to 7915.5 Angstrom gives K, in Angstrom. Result 0.5 Angstrom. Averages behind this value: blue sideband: 149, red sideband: 144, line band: 144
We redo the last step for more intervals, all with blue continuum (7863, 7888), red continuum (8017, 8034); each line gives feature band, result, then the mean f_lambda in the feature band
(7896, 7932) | 0.8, 144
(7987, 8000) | 0.4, 144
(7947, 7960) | 0.4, 144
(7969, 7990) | 0.6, 144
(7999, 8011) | 0.5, 143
